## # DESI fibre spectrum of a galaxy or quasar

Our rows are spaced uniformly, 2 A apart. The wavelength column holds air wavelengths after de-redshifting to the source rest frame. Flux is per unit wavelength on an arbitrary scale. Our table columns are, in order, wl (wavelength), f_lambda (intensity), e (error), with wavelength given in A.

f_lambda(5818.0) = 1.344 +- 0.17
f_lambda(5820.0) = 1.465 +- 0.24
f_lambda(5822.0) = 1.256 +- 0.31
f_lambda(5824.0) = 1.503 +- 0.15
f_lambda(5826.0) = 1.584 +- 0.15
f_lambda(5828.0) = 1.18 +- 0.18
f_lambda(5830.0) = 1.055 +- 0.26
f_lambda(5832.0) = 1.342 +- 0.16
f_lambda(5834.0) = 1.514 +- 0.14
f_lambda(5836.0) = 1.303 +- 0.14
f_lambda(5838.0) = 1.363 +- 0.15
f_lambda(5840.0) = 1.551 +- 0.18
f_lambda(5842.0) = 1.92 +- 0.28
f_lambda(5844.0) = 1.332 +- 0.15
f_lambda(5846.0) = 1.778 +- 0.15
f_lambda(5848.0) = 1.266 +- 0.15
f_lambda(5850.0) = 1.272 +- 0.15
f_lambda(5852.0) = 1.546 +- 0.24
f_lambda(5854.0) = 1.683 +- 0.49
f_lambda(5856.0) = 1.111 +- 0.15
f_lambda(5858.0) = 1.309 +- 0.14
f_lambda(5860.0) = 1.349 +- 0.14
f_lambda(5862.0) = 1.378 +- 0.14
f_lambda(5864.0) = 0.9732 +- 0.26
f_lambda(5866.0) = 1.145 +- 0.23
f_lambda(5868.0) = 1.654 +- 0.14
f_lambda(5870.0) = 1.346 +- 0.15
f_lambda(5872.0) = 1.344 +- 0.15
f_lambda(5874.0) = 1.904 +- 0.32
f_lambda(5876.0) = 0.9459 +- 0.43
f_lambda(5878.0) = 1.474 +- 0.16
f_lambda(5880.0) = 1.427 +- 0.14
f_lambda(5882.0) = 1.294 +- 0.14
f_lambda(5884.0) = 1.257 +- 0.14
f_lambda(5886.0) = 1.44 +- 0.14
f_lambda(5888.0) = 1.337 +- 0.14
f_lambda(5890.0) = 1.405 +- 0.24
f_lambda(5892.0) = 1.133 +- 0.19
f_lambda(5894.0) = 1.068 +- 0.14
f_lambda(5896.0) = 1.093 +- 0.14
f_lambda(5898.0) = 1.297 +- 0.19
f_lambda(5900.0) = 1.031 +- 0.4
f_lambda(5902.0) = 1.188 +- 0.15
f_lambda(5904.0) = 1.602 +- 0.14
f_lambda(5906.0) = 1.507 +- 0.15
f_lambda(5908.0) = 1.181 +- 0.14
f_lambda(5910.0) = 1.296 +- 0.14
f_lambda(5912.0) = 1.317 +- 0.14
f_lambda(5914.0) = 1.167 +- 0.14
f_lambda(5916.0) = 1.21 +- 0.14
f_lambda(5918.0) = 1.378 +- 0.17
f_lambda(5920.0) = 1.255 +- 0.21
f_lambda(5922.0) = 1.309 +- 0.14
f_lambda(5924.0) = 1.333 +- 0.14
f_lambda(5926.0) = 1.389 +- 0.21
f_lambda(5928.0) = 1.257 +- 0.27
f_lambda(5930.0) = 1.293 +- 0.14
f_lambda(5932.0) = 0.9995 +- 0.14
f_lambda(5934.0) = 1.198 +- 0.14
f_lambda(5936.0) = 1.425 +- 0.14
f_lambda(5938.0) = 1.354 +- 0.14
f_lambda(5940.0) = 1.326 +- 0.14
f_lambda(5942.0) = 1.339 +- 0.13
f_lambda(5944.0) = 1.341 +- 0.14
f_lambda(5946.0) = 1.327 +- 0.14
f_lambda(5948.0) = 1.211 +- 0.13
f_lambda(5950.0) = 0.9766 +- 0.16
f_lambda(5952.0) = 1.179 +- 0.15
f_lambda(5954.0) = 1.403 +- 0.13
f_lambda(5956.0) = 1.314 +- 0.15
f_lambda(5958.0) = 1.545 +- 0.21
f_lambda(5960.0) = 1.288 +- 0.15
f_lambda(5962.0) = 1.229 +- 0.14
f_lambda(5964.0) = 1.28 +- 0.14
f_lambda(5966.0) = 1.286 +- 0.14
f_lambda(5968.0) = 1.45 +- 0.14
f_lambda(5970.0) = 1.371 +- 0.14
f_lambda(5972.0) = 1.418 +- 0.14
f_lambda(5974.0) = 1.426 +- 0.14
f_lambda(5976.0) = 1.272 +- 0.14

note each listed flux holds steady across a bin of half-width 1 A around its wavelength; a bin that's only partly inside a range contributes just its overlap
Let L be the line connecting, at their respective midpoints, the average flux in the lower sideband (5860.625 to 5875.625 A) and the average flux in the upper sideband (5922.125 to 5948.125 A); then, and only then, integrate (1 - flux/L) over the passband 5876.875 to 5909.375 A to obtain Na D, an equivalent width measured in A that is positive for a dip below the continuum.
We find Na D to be 1.2 A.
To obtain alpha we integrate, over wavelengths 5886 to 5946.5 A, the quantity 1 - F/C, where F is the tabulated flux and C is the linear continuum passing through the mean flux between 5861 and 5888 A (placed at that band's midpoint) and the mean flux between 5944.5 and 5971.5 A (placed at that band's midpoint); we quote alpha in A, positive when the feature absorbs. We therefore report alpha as 2.05 A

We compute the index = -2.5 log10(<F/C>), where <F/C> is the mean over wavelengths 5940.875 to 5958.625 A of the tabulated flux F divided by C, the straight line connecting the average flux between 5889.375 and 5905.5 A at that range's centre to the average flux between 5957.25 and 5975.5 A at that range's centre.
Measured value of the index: 0.03 mag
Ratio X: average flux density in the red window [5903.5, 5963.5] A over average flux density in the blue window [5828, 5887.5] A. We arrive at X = 0.94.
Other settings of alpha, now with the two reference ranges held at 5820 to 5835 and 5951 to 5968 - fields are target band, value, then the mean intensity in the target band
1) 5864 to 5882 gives -0.41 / 1.37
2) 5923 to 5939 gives 0.59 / 1.28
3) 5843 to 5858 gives -0.77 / 1.42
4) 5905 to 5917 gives 0.50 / 1.28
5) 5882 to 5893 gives 0.23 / 1.31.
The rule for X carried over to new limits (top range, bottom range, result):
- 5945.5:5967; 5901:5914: 0.96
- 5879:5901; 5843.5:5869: 0.91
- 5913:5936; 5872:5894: 0.94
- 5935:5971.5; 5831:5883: 0.94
